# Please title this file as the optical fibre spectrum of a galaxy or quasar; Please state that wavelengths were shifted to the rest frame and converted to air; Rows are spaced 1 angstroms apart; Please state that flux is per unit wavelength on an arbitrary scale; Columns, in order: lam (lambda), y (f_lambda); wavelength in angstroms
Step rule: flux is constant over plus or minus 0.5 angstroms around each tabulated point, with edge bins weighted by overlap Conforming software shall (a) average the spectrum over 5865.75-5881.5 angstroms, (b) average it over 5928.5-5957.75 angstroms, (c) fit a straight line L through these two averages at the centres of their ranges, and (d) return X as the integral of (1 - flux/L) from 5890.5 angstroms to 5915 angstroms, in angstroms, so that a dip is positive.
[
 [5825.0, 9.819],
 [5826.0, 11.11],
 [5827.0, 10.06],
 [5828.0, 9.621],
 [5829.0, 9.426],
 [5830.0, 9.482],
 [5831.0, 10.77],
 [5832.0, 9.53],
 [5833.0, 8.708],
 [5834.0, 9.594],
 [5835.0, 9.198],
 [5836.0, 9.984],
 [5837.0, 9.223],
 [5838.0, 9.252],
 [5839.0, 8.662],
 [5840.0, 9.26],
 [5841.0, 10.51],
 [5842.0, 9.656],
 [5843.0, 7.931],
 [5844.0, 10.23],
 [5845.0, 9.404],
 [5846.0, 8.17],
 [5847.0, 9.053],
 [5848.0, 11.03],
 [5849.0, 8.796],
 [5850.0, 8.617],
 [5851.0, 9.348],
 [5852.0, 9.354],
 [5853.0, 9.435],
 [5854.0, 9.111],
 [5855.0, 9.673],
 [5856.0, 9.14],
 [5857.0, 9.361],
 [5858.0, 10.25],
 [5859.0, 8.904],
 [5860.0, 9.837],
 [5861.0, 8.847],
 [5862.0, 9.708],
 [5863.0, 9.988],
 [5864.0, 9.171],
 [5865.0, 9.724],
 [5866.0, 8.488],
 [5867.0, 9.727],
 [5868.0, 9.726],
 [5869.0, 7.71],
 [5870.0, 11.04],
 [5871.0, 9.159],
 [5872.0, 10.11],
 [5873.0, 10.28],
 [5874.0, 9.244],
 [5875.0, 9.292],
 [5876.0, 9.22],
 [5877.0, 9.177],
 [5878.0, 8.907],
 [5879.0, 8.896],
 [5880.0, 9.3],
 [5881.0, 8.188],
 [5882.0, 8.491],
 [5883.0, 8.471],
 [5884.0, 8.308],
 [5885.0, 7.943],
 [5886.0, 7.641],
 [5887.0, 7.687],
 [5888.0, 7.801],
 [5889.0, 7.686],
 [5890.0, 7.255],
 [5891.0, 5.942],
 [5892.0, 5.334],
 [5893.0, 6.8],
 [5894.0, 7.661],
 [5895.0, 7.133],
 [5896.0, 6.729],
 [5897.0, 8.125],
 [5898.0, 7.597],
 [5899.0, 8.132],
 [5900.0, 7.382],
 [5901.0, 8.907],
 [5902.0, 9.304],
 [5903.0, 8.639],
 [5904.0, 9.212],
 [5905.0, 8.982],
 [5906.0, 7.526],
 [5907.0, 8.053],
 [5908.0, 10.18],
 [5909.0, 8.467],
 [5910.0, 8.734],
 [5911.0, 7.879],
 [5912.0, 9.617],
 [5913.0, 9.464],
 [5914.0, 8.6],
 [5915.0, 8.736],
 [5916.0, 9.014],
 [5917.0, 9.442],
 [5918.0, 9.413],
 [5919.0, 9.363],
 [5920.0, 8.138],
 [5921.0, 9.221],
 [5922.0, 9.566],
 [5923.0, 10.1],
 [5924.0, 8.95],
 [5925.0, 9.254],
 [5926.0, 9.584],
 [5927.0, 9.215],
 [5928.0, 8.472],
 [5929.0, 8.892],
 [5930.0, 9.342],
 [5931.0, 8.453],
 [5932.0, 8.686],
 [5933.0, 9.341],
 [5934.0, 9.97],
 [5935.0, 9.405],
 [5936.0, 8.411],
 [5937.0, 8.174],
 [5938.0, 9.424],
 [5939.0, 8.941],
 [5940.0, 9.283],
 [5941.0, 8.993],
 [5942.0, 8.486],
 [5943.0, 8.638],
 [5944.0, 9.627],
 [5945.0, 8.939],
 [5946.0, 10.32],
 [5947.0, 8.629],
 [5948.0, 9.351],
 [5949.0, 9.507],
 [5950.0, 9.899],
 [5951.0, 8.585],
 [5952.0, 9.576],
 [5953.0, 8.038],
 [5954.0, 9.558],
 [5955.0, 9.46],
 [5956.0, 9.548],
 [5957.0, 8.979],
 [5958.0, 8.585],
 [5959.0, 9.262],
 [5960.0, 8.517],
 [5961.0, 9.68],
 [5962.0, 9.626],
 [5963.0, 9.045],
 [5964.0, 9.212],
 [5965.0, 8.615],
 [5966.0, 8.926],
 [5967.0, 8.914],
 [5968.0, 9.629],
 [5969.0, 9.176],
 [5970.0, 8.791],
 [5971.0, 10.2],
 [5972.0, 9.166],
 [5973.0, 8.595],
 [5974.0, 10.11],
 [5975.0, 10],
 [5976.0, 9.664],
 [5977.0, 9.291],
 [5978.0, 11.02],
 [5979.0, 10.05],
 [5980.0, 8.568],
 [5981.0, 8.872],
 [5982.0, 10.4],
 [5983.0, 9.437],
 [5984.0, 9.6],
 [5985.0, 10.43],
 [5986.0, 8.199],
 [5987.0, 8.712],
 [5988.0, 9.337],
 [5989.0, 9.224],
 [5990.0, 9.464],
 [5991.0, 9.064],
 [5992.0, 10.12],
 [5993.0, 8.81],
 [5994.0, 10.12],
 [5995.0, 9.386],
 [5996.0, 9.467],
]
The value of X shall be 2.9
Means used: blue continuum 9.29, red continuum 9.11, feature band 8.11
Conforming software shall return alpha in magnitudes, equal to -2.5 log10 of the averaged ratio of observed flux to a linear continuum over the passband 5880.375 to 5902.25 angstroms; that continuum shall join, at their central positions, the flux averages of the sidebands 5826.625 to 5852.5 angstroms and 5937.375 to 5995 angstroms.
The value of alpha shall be 0.22 mag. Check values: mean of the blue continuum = 9.41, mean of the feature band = 7.65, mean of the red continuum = 9.3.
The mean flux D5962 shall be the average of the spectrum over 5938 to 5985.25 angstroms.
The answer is 9.31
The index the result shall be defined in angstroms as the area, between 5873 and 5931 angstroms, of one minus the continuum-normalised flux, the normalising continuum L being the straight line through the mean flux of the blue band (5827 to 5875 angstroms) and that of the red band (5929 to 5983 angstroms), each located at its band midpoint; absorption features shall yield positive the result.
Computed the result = 5.1 angstroms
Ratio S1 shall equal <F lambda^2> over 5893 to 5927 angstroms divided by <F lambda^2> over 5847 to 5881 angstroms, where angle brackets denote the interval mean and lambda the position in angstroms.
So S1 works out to 0.9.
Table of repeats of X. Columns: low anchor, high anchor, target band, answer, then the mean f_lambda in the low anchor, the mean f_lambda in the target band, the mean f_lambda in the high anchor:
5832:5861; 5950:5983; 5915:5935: 0.3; 9.34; 9.17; 9.31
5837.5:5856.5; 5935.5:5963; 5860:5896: 2.6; 9.3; 8.56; 9.11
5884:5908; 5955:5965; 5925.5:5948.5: -1.1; 7.78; 9.07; 9.15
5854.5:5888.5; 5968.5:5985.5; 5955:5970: 0.7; 9.1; 9.12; 9.61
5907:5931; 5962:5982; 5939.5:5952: 0.0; 9.08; 9.2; 9.39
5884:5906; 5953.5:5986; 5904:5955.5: -3.5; 7.72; 9.06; 9.39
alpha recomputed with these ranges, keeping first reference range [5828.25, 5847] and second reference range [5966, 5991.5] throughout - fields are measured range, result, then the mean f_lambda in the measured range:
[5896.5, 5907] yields 0.13 mag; 8.37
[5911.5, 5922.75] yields 0.03 mag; 9.16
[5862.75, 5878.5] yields 0.00 mag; 9.43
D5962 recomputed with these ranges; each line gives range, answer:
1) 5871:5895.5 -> 8.22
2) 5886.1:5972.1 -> 8.77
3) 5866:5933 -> 8.63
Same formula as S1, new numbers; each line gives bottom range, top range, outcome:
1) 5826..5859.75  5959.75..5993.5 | 1.04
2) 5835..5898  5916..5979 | 1.07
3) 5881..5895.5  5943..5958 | 1.26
